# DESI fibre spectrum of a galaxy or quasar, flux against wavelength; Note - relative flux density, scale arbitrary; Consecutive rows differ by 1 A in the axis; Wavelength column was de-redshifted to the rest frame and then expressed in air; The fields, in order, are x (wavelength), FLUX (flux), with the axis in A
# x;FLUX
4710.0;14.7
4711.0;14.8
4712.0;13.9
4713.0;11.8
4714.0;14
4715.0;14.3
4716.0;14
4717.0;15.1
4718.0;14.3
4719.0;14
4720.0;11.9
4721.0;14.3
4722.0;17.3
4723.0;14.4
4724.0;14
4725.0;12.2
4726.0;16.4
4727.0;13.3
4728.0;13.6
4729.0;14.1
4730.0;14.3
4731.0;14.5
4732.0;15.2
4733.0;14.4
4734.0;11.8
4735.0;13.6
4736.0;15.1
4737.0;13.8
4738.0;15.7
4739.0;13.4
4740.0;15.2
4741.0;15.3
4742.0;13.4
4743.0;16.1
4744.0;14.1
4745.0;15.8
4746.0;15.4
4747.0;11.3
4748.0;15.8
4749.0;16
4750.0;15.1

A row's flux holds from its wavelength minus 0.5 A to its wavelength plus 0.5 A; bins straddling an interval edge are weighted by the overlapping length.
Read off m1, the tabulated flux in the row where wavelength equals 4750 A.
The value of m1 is 15.1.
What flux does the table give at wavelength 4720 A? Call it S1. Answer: 11.9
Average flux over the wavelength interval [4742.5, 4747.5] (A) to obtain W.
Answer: 14.5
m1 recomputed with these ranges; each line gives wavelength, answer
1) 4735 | 13.6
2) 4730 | 14.3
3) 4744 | 14.1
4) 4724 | 14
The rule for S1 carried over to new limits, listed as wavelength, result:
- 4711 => 14.8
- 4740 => 15.2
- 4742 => 13.4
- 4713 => 11.8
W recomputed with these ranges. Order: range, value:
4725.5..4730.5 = 14.3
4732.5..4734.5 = 13.1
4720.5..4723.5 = 15.3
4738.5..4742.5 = 14.3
